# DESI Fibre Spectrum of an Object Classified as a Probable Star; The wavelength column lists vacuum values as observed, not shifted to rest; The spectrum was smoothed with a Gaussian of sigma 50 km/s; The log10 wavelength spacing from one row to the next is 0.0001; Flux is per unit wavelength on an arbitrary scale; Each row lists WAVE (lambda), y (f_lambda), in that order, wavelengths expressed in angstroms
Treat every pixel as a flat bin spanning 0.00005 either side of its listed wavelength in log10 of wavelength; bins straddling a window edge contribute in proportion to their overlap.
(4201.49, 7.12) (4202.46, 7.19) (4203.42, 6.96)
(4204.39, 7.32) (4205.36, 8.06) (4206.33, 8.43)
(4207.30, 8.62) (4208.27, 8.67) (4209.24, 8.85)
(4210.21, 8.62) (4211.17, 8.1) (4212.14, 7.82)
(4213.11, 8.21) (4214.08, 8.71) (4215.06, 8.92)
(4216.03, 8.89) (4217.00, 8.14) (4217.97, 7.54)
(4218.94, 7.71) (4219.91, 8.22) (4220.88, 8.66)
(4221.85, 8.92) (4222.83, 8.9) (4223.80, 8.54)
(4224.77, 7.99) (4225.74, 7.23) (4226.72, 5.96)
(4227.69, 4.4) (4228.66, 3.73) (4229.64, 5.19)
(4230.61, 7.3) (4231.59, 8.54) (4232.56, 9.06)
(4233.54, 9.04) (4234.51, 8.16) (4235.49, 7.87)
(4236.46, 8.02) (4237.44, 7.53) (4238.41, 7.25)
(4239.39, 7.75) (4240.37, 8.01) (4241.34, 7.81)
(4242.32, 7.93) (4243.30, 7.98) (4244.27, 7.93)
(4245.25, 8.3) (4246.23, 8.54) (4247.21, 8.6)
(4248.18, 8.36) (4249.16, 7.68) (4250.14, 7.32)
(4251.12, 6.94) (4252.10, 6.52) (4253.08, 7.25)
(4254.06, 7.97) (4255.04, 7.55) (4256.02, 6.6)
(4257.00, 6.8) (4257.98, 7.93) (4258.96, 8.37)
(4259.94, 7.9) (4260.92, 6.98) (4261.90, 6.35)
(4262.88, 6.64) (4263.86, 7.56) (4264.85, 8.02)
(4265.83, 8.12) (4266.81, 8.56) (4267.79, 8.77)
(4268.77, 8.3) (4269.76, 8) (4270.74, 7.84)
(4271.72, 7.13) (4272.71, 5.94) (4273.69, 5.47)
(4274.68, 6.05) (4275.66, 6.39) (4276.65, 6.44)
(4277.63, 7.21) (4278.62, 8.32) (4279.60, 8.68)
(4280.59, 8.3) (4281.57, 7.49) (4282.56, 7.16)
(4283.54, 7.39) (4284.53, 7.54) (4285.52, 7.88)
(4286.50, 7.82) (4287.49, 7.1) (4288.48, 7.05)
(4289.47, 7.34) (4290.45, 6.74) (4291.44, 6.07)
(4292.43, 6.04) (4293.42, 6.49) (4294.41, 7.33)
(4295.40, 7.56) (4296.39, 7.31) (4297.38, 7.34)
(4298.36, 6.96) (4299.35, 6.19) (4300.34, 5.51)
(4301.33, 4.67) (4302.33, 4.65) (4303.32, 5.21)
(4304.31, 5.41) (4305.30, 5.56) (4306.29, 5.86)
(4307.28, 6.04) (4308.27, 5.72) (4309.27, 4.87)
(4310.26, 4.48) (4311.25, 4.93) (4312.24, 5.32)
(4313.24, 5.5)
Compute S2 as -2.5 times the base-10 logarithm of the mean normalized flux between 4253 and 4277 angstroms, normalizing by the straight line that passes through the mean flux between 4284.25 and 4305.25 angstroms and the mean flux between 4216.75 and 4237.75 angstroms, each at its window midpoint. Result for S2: -0.05 mag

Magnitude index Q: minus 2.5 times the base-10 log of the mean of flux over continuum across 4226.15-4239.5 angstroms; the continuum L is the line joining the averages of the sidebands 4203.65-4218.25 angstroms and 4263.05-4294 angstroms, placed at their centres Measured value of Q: 0.13 mag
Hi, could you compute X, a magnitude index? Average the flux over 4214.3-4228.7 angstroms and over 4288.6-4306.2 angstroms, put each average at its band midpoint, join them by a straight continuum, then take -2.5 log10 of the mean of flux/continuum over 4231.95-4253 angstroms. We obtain -0.09 mag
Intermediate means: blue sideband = 7.72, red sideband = 6.27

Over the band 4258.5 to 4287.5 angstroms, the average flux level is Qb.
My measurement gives 7.46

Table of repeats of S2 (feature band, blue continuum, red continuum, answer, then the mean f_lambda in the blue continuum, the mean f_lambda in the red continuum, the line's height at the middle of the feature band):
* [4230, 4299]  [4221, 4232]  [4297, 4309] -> -0.179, 7.01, 5.73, 6.38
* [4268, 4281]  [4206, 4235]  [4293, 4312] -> -0.108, 7.9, 5.89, 6.58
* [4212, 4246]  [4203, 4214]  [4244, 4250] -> 0.055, 8.18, 8.19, 8.18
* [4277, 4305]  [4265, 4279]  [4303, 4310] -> -0.087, 7.33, 5.5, 6.32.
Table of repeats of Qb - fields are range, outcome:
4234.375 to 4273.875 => 7.63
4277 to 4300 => 7.26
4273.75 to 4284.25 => 7.27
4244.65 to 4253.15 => 7.74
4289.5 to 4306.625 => 6.21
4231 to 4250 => 8.1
